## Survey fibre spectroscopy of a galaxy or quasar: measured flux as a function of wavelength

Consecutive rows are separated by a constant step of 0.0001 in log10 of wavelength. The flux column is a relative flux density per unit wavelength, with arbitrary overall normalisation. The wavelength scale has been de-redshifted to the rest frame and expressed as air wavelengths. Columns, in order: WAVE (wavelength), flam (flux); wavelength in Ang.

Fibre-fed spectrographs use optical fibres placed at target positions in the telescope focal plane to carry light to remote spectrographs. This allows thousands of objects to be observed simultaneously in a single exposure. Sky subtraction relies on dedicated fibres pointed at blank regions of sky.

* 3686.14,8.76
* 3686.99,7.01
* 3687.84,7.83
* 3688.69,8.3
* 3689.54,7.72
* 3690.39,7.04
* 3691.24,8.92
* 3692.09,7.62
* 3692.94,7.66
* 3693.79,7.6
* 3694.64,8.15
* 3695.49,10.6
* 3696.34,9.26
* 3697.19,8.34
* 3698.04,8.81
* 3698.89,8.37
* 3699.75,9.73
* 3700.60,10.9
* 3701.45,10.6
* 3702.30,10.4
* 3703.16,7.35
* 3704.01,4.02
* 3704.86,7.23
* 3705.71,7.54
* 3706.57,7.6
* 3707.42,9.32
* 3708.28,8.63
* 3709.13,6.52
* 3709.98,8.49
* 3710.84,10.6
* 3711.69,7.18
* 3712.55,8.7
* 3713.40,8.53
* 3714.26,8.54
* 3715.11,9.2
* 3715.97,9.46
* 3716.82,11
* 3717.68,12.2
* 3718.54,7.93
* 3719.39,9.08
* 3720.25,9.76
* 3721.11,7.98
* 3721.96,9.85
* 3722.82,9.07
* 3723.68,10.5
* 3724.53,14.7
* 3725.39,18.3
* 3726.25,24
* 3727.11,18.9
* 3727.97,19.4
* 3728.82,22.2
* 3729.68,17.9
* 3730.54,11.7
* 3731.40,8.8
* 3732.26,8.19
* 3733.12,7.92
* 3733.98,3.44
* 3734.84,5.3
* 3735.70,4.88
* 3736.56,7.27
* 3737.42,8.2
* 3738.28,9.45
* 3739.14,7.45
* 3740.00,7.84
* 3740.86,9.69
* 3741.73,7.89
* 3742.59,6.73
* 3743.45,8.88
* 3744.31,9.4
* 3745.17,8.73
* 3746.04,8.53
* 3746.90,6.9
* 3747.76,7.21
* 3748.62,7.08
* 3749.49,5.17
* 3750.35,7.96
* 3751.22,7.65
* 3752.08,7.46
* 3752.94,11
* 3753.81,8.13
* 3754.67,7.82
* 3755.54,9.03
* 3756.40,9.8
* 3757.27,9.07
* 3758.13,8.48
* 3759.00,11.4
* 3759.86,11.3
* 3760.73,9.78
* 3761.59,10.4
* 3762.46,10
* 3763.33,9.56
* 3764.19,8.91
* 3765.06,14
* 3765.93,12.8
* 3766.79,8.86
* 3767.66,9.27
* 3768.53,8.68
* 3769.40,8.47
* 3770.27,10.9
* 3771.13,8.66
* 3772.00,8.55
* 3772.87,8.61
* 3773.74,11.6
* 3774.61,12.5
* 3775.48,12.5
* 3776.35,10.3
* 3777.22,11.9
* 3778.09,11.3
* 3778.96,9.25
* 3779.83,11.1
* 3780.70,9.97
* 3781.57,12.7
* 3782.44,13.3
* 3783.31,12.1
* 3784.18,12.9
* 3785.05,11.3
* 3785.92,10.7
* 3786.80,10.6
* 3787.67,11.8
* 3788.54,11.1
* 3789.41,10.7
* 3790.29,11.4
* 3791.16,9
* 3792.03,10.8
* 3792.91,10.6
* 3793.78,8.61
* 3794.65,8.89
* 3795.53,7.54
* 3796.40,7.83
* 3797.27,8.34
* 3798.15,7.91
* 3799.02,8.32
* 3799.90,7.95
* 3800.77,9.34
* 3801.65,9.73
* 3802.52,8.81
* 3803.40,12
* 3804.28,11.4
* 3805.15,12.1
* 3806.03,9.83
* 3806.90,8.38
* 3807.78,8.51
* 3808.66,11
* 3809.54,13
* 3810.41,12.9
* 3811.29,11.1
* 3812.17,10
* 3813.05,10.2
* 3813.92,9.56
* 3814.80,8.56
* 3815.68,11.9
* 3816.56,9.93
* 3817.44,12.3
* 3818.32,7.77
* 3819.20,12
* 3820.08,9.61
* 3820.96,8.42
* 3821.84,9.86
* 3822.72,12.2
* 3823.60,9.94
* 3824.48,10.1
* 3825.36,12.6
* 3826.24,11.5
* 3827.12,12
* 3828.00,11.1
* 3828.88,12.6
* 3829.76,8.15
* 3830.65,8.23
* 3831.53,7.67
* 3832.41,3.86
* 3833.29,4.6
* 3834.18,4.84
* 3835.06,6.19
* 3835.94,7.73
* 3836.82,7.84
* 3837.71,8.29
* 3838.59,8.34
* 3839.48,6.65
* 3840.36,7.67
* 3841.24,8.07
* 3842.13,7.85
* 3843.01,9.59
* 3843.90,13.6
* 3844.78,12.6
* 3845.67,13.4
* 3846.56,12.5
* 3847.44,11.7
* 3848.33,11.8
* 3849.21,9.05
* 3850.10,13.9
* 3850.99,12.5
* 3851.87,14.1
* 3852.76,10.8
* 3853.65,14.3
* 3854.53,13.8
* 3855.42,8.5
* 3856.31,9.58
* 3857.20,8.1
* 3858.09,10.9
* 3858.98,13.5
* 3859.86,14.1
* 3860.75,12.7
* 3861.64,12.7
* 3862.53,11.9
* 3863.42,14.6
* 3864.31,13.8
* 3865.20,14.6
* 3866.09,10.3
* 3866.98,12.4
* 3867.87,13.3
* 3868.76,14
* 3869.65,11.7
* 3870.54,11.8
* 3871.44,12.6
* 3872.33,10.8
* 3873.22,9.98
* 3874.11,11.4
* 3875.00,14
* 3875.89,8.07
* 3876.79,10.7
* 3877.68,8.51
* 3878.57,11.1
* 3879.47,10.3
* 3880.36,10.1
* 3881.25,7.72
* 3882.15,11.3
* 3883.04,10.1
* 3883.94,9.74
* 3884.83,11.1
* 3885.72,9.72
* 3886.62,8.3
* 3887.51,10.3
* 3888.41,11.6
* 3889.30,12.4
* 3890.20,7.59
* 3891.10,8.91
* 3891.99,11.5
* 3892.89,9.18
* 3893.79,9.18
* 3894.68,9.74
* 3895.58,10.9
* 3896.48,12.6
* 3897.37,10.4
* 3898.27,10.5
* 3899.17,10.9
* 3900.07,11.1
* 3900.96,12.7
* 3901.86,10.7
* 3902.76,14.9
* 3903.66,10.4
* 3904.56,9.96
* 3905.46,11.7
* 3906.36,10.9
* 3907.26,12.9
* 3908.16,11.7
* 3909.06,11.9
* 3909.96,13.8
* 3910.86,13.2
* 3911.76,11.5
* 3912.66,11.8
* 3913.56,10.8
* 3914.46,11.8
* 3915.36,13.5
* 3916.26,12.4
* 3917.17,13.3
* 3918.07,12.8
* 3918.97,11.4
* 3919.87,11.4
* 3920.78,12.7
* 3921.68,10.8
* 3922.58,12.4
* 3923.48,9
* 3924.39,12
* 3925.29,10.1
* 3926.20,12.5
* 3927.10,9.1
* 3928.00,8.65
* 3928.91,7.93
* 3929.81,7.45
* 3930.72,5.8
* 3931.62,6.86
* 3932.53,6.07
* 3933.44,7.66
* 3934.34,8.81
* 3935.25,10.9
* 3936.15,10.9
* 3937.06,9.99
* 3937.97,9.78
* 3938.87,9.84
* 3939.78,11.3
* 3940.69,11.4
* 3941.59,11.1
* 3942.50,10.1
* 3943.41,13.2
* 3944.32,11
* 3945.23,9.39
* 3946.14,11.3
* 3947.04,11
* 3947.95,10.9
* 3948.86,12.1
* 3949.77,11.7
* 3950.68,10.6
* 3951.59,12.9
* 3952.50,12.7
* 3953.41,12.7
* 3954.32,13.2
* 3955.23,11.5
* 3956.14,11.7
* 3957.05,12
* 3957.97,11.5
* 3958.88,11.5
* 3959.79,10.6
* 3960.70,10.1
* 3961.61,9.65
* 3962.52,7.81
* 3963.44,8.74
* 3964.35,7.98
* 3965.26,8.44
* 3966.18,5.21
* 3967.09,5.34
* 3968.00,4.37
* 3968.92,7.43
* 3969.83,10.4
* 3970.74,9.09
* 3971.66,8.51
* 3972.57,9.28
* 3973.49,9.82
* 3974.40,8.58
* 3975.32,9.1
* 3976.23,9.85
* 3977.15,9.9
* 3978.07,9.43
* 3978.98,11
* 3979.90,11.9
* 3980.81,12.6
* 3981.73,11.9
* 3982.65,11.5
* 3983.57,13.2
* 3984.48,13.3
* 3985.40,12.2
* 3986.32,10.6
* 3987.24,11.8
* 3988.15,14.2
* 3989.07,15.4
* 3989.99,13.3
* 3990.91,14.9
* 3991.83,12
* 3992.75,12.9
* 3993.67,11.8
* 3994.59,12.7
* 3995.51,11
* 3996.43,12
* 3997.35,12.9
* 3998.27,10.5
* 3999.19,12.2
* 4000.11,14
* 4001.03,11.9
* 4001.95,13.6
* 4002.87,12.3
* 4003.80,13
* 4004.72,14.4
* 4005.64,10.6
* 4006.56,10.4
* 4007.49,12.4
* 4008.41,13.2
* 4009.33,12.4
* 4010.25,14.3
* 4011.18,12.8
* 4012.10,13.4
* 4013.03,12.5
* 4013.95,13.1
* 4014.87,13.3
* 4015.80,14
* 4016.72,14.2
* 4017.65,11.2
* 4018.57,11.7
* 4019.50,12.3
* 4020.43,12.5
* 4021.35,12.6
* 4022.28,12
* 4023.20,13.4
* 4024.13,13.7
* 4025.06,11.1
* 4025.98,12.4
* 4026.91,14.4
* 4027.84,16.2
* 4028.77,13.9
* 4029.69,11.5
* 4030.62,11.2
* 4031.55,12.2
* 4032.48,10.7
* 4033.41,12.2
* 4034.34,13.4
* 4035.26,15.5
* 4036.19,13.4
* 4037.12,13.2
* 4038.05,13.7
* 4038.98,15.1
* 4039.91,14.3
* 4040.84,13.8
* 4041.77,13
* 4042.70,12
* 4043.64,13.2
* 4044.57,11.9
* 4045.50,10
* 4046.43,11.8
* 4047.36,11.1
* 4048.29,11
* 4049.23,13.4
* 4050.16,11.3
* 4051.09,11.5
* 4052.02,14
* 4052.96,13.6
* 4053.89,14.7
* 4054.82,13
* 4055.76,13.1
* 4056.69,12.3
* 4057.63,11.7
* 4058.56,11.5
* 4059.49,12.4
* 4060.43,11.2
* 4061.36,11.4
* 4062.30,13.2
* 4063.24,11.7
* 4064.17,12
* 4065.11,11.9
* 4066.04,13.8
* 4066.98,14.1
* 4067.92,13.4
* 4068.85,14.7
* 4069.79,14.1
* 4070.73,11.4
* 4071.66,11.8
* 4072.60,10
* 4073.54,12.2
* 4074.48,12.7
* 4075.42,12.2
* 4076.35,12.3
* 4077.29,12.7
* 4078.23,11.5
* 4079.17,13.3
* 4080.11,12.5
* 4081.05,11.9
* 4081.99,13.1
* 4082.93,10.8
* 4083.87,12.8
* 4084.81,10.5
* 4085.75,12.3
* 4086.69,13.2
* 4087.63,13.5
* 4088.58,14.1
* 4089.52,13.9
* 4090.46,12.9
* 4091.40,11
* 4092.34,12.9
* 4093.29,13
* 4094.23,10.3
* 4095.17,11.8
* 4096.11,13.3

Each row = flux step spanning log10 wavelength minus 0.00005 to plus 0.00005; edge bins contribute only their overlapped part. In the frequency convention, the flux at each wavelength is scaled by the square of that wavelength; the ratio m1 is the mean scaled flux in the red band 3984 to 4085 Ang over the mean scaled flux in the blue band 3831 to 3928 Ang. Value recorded 1.25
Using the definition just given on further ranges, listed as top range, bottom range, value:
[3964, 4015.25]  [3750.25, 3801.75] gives 1.27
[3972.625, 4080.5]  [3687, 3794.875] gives 1.48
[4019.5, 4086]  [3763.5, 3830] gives 1.38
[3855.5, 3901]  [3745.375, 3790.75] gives 1.17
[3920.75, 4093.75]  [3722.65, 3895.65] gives 1.25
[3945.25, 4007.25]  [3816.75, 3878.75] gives 1.11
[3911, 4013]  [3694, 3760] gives 1.31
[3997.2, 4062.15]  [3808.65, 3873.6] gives 1.30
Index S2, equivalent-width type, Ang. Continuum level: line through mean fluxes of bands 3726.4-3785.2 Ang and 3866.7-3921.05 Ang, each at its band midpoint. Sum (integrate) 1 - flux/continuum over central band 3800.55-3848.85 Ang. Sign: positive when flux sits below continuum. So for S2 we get 3.4 Ang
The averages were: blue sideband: 9.98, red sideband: 11.2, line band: 9.84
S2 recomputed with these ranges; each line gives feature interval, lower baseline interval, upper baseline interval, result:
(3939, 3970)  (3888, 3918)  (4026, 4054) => 4.26 Ang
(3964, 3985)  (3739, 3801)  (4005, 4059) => 4.47 Ang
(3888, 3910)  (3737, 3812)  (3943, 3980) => -2.46 Ang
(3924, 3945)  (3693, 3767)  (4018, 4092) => 3.35 Ang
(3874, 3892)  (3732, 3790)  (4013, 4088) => 1.03 Ang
